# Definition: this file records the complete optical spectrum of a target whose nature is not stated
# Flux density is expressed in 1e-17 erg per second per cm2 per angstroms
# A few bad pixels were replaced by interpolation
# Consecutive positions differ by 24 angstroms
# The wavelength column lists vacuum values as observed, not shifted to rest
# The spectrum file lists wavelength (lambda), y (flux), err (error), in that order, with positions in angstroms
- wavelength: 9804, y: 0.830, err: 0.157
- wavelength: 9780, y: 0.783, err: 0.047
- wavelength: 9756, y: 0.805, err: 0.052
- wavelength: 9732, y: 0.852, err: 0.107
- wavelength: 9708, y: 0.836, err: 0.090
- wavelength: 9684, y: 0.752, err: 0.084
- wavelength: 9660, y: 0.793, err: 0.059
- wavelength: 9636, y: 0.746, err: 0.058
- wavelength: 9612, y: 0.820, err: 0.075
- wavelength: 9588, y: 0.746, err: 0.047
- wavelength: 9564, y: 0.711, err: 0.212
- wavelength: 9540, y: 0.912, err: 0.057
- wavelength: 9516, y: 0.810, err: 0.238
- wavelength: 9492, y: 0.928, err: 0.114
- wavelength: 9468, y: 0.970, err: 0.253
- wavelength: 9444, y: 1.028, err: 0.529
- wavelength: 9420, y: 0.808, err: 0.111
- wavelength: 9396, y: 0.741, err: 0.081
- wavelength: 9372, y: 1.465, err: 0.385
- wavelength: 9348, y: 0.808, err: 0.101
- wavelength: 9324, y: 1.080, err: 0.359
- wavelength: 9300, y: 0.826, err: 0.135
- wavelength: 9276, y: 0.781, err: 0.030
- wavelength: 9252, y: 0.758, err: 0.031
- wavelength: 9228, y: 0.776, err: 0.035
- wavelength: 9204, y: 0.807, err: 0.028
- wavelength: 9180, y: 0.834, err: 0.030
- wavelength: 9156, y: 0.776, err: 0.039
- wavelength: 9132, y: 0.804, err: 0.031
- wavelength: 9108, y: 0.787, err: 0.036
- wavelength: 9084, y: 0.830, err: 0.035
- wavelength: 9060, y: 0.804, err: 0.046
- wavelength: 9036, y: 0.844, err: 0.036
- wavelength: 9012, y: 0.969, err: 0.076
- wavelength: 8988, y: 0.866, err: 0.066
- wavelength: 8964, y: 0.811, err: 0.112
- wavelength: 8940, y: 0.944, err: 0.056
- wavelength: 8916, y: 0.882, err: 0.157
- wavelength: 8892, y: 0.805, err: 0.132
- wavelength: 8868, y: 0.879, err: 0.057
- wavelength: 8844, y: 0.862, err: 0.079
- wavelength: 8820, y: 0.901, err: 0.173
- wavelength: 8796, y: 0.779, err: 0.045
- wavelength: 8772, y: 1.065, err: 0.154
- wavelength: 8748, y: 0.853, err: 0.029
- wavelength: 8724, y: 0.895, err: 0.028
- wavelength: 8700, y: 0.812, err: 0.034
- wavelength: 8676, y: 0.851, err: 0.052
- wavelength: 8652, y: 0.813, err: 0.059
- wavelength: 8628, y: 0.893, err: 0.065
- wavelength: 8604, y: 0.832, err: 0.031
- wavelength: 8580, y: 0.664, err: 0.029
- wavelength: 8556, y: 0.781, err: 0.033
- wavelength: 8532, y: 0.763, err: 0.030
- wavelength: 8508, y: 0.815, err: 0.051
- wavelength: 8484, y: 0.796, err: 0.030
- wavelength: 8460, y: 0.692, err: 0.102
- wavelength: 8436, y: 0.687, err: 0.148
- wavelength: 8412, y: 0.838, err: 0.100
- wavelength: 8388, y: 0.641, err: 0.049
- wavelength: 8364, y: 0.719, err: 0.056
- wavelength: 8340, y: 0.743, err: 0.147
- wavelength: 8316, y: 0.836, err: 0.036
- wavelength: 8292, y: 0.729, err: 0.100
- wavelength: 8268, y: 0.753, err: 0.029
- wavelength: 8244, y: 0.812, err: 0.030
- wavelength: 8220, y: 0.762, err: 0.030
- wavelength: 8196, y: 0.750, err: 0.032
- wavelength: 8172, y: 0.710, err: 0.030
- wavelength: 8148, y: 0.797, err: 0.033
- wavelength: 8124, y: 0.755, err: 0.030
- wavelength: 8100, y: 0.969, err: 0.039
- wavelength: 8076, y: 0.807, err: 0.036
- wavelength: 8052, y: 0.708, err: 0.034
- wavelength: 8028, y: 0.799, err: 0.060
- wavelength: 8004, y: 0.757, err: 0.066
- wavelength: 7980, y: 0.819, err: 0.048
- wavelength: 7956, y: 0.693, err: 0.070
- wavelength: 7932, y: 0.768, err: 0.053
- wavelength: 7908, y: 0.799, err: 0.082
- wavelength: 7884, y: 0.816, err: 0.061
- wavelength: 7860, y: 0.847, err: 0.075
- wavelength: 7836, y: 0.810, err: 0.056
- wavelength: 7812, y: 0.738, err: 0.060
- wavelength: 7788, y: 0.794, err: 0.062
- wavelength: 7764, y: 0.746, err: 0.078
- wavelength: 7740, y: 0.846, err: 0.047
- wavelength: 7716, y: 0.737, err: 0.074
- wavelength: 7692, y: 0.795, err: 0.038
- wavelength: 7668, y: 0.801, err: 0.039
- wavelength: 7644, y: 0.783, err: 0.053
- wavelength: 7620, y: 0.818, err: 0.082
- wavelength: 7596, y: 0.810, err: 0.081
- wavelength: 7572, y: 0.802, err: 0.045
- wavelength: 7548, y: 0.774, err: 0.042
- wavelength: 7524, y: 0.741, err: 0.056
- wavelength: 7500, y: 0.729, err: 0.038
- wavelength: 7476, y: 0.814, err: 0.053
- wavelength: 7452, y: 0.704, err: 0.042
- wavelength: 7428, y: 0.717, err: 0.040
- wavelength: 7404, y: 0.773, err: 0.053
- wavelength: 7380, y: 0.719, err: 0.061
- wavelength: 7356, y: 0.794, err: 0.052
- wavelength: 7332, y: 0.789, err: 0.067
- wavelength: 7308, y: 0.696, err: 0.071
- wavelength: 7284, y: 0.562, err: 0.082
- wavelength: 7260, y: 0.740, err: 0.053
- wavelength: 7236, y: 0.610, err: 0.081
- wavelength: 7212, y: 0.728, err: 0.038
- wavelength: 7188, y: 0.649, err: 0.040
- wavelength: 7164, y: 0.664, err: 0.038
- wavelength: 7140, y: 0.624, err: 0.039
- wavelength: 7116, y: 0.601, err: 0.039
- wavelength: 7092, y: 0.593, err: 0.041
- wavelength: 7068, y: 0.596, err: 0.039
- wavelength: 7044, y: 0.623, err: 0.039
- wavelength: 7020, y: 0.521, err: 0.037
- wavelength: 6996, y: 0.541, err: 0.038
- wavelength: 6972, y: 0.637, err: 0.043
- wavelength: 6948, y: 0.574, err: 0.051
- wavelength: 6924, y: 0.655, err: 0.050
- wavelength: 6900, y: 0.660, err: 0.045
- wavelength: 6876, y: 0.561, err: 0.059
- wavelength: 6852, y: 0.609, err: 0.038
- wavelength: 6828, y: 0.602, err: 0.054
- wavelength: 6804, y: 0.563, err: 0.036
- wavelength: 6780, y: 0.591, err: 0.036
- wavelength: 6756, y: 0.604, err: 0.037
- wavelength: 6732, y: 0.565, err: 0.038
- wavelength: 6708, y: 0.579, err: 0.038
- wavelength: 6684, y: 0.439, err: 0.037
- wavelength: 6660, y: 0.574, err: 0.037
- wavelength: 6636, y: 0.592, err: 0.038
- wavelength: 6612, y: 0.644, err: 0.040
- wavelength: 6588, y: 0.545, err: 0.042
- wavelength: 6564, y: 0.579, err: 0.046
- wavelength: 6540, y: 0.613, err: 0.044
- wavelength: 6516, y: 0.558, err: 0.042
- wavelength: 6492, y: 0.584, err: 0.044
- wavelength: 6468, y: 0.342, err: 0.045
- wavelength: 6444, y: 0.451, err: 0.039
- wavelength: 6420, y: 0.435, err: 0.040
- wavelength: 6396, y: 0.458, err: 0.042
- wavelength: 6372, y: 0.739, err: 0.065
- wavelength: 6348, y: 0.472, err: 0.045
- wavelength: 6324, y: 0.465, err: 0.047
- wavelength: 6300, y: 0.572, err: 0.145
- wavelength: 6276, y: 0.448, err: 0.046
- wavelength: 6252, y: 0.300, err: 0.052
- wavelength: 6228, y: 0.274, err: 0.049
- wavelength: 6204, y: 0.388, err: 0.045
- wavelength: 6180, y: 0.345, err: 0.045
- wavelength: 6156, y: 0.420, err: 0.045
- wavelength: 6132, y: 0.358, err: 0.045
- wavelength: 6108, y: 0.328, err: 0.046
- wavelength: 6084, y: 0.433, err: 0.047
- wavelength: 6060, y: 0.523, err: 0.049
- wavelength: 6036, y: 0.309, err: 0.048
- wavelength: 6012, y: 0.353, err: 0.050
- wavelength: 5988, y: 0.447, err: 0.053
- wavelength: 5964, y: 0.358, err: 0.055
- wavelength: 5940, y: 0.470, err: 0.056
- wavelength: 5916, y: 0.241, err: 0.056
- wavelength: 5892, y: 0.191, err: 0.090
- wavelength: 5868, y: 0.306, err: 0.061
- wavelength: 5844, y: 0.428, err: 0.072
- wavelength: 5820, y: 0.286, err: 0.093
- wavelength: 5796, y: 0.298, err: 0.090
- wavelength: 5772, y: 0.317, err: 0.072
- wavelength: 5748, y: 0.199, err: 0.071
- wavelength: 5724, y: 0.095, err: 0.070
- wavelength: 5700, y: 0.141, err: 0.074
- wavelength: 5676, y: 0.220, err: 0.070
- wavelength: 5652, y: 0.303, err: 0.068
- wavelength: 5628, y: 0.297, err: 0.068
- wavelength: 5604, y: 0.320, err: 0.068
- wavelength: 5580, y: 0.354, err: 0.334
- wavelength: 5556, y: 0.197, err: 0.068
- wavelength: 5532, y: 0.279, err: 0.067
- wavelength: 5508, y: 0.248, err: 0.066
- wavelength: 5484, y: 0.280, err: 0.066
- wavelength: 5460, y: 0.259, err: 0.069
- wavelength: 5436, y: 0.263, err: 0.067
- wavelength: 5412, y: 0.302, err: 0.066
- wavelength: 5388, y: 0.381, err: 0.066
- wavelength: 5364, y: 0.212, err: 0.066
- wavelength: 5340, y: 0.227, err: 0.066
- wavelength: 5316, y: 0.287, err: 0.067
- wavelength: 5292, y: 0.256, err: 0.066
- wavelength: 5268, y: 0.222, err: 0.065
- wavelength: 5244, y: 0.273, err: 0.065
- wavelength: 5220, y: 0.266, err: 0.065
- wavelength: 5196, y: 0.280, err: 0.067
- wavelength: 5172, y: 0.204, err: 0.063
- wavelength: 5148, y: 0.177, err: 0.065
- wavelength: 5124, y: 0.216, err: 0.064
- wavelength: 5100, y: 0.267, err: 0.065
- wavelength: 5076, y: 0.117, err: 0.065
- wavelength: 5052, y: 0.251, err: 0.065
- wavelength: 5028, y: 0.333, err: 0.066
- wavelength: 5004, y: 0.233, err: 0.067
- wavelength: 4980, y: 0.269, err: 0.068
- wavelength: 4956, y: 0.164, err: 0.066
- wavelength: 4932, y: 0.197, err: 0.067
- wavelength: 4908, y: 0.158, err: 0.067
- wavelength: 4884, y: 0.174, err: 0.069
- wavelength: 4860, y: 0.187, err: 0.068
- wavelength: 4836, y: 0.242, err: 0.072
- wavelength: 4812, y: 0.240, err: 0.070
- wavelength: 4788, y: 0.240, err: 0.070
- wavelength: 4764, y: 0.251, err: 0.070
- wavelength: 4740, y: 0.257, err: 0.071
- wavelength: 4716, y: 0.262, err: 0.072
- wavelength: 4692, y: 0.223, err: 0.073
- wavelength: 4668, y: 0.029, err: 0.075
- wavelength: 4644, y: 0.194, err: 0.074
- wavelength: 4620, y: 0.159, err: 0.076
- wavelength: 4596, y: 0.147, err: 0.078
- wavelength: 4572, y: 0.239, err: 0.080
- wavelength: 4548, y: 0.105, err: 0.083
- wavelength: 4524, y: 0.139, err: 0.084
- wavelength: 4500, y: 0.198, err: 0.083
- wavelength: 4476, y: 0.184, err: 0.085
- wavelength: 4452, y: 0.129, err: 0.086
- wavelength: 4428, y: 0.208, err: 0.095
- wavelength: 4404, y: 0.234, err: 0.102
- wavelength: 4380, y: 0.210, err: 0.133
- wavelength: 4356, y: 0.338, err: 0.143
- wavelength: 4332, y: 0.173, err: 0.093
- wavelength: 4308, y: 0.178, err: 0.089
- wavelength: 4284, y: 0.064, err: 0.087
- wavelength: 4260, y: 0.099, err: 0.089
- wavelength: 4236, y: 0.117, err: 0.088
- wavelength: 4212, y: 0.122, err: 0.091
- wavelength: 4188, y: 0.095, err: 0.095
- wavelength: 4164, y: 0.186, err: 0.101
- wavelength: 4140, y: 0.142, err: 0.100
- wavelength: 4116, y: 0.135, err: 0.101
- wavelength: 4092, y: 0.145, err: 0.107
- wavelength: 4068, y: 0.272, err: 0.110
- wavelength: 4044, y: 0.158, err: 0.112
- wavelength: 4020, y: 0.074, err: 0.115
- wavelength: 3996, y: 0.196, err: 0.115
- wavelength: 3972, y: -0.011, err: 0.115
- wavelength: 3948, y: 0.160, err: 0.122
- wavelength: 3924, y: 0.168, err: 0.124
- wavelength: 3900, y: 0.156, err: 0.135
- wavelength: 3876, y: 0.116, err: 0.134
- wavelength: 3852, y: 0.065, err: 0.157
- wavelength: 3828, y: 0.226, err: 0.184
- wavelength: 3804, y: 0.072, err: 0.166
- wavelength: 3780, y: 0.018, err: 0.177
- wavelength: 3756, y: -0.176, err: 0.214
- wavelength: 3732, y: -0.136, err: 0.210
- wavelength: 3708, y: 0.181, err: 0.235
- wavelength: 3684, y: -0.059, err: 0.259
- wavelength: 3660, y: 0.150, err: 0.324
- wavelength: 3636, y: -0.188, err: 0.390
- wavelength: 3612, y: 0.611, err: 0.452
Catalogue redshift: 0.629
